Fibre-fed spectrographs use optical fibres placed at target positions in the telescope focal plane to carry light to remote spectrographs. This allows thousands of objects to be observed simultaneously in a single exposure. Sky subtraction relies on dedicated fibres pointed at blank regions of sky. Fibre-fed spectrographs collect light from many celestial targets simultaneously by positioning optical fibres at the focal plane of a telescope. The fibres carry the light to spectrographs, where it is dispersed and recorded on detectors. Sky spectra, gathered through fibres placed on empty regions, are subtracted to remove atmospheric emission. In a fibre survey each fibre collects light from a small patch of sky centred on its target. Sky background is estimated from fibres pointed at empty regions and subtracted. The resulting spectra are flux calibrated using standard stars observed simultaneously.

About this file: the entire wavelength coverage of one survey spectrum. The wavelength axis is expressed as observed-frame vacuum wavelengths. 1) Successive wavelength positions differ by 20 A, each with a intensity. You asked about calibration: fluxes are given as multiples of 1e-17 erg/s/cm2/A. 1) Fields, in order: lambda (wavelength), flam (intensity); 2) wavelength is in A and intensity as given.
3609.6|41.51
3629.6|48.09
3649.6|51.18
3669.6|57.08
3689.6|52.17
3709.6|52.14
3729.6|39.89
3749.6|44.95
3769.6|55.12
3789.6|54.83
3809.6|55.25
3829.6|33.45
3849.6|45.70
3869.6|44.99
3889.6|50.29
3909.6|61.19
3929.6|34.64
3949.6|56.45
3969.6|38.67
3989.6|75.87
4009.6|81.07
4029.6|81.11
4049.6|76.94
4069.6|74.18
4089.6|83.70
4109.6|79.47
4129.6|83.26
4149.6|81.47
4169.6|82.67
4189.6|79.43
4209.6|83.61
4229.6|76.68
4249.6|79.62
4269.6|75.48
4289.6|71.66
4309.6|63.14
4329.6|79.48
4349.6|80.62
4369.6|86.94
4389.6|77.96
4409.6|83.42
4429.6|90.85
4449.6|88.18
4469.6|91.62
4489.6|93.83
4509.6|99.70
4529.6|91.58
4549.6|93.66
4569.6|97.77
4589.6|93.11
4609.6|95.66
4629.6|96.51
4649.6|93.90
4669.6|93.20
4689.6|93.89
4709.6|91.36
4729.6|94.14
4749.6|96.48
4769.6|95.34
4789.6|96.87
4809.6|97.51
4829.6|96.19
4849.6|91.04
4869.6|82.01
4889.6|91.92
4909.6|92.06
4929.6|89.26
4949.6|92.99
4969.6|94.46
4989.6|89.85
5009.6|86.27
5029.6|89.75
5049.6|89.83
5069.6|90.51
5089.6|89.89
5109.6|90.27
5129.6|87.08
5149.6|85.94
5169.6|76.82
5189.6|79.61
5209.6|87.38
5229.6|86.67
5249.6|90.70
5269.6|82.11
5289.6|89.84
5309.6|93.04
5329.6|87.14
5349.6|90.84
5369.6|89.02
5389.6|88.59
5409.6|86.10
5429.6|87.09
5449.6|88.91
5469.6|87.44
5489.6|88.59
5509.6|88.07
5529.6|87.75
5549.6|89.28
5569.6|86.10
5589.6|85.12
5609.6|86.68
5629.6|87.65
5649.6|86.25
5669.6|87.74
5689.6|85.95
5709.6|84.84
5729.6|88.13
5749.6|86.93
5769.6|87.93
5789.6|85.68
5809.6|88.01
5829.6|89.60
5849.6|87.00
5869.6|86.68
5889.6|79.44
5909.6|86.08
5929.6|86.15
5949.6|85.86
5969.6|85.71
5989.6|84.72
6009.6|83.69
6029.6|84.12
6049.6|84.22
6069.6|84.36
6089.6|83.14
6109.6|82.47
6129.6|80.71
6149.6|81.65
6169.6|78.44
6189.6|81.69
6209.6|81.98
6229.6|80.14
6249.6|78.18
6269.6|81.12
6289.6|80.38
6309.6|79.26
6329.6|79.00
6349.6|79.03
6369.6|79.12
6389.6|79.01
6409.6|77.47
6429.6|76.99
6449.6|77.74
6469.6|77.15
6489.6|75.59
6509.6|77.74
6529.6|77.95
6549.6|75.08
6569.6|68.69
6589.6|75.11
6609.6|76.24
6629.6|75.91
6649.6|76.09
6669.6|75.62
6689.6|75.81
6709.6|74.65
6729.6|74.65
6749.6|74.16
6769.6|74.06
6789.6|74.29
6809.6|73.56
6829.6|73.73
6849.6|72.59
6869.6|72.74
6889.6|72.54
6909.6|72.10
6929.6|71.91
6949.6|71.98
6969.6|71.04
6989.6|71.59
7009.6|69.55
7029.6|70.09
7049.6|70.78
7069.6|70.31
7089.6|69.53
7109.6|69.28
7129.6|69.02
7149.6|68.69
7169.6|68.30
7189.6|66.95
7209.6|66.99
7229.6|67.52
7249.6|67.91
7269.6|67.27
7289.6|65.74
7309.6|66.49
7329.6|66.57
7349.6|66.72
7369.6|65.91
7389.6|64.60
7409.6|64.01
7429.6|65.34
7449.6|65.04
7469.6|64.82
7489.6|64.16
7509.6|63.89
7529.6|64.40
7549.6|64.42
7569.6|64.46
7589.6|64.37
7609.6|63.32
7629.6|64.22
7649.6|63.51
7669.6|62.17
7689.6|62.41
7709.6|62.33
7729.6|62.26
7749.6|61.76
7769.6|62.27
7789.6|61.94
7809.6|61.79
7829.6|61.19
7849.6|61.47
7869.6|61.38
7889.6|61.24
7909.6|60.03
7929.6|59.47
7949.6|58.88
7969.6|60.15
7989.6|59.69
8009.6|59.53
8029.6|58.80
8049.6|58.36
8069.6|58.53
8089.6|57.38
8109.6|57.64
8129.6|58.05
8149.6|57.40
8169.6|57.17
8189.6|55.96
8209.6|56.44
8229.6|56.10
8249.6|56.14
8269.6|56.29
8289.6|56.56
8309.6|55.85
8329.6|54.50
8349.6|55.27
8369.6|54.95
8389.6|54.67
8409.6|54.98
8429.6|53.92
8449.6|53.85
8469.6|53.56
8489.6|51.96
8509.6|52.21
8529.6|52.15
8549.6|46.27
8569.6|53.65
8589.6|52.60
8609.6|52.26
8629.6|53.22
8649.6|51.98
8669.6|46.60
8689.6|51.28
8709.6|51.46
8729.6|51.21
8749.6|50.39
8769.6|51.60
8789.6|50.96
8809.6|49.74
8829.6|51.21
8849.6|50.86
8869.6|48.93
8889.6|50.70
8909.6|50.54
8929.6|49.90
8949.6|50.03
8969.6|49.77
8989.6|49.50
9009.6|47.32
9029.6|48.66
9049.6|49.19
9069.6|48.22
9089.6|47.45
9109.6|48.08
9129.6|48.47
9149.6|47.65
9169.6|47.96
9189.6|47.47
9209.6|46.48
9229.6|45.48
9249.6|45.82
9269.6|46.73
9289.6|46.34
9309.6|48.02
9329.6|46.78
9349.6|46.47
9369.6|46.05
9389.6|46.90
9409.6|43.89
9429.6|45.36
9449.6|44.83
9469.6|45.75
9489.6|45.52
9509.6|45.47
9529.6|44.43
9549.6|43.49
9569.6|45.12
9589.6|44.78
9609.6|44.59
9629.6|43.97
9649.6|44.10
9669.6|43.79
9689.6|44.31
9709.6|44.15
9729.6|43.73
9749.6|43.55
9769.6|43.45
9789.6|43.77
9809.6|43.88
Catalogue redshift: 0.000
